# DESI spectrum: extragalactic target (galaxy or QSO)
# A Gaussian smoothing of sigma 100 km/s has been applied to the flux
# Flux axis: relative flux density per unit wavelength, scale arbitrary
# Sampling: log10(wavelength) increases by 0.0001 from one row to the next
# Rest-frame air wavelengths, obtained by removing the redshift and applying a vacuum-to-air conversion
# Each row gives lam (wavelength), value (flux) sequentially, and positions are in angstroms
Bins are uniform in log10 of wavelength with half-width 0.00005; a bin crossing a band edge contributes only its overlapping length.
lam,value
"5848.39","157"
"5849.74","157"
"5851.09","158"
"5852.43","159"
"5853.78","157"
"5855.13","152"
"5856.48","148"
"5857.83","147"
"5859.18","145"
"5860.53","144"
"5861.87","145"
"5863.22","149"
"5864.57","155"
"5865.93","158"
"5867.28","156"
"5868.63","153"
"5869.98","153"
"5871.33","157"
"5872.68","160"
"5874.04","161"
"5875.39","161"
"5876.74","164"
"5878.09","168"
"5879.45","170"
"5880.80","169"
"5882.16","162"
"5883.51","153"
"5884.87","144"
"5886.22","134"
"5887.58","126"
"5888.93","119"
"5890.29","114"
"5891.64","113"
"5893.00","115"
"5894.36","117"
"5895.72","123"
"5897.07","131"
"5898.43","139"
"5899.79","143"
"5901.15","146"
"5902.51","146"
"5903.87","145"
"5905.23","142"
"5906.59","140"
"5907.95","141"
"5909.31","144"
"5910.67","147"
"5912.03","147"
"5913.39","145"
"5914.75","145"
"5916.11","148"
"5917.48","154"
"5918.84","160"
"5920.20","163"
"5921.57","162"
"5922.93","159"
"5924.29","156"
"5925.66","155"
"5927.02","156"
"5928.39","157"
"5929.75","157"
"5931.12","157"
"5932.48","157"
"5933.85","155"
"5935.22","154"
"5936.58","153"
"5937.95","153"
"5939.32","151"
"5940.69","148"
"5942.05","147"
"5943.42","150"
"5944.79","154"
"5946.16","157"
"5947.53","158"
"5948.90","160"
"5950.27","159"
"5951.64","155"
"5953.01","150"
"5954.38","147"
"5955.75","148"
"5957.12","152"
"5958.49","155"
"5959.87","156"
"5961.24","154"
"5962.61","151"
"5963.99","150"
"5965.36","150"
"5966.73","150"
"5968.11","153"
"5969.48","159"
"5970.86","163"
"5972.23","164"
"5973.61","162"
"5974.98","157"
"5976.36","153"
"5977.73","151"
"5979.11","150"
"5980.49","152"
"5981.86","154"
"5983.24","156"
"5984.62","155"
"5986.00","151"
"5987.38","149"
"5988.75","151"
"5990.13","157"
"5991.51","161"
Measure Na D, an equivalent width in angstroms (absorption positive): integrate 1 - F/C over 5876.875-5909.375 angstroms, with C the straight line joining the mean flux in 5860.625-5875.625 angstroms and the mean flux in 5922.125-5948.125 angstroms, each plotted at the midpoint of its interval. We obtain 3.14 angstroms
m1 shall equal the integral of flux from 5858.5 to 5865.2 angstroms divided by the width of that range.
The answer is 148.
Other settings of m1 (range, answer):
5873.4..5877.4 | 162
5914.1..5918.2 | 149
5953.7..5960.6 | 152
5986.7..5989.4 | 150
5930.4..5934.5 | 156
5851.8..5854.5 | 158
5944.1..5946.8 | 155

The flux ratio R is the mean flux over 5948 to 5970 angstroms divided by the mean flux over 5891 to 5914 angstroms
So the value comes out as 1.12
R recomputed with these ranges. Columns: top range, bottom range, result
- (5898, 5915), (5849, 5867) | 0.95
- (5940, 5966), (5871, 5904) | 1.07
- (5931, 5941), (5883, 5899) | 1.21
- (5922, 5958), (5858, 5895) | 1.05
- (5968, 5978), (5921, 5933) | 1.01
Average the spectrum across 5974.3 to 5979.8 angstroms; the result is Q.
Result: 153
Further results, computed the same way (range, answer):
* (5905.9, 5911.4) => 143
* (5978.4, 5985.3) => 153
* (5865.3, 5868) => 157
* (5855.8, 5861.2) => 146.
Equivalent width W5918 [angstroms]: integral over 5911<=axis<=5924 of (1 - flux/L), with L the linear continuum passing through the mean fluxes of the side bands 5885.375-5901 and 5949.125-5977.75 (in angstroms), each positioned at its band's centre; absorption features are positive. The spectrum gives -1.7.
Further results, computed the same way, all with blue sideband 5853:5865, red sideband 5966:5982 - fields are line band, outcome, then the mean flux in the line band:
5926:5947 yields -0.03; 154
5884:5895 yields 2.01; 123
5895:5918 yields 1.40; 143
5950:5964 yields 0.22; 152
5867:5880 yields -0.90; 160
